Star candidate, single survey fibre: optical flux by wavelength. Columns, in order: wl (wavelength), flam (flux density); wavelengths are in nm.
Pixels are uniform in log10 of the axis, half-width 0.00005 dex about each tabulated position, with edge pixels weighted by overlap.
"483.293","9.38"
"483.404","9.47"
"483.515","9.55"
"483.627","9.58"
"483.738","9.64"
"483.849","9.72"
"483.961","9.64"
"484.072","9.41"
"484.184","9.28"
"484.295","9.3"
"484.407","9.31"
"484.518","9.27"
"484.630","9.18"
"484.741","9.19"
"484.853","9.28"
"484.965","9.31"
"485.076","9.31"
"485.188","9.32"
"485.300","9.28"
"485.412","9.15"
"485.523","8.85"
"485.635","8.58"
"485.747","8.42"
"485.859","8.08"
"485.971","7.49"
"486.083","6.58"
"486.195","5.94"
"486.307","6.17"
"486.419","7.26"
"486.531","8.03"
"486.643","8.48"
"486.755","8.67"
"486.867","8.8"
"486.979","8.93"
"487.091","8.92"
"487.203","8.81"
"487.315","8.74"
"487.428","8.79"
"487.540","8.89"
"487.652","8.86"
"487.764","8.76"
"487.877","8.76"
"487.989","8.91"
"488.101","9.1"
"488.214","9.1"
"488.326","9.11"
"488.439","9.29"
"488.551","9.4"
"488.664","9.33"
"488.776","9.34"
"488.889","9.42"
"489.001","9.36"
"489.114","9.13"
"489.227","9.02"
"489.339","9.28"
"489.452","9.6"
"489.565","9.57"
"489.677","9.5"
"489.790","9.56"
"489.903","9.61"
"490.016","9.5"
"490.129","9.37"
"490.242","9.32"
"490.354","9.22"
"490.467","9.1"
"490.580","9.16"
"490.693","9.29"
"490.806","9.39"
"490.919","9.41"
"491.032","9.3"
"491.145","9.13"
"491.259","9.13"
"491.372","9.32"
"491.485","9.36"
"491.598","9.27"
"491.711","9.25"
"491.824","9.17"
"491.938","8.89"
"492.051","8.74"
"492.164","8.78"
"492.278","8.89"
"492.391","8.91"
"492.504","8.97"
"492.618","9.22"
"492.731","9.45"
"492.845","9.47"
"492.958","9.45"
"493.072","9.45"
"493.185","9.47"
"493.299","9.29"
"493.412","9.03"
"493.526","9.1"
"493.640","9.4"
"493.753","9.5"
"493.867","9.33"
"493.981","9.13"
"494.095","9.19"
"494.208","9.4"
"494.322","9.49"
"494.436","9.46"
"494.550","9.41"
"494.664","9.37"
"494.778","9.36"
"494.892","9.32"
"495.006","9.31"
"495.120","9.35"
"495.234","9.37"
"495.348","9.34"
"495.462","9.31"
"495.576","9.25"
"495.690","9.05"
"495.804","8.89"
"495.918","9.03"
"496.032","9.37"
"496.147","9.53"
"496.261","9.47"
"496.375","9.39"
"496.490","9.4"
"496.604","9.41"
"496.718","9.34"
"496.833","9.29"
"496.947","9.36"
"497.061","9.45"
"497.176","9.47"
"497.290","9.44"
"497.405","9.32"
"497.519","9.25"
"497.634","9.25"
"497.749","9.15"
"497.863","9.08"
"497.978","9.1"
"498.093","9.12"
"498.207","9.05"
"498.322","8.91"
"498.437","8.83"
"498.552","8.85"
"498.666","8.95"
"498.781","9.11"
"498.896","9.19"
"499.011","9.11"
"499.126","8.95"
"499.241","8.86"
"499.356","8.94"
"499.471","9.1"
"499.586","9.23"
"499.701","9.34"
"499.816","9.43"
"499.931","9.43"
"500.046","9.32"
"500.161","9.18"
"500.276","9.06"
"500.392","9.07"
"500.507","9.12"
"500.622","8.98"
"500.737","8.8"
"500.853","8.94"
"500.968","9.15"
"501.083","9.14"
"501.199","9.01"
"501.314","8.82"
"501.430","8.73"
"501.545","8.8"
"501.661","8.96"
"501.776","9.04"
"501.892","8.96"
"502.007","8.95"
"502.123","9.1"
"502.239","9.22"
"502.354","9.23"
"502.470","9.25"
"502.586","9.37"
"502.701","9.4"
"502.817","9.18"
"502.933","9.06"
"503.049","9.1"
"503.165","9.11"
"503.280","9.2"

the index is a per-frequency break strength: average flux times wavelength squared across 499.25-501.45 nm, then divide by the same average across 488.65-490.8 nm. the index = 1.0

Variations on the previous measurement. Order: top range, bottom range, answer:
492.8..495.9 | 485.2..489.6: 1.10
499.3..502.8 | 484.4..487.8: 1.13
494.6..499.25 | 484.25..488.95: 1.10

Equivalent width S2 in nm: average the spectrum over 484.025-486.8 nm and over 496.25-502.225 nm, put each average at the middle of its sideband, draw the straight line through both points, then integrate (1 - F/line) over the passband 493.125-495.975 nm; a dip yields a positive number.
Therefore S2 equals -0.117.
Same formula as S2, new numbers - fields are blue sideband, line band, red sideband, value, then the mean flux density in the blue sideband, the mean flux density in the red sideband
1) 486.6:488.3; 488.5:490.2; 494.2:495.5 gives -0.08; 8.85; 9.37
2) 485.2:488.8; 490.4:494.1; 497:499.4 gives -0.17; 8.53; 9.11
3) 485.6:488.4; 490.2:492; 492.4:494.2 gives -0.06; 8.33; 9.29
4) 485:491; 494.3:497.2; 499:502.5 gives -0.11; 8.86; 9.07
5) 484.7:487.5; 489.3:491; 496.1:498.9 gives -0.13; 8.41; 9.23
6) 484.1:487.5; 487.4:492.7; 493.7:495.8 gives -0.16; 8.56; 9.32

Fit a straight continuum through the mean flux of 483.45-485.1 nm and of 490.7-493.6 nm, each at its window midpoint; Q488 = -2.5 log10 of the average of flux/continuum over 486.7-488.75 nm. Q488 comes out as 0.04 mag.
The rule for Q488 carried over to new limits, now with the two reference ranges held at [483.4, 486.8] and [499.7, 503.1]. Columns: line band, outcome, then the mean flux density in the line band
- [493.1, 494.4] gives -0.05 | 9.31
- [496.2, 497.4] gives -0.05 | 9.4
